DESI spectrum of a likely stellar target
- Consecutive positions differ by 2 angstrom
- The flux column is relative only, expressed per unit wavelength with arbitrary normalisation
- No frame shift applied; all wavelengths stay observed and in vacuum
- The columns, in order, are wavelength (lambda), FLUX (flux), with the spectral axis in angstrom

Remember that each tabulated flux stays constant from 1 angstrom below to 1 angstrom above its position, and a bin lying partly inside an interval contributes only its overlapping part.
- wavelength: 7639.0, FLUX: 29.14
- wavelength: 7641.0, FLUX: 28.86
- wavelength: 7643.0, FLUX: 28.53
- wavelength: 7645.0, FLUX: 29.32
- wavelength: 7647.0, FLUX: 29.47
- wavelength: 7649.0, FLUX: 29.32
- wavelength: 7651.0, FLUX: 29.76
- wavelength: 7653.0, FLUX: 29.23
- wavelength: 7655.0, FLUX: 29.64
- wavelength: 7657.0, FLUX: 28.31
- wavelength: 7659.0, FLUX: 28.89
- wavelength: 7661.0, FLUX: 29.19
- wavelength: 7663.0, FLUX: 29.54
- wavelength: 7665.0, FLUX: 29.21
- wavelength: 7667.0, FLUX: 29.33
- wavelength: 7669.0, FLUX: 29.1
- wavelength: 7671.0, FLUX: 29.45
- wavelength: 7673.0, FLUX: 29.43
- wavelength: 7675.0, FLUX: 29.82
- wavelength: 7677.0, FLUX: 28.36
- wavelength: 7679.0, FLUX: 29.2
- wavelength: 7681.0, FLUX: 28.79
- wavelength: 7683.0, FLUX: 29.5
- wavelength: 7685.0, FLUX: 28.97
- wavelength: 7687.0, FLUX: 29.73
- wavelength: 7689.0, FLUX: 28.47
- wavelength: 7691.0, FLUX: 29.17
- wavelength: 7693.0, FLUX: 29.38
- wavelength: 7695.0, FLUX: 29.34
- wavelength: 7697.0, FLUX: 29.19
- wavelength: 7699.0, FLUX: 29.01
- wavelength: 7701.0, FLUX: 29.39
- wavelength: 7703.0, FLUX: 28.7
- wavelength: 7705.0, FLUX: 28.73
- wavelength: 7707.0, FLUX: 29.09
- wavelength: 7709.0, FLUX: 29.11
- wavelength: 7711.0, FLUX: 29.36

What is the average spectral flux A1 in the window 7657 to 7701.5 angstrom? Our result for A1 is 29.2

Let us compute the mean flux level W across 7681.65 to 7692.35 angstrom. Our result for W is 29.2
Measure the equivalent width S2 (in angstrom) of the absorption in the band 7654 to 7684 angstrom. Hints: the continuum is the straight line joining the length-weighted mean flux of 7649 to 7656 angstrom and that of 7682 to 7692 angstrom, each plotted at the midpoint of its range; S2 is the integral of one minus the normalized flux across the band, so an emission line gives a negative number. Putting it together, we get 0.2 angstrom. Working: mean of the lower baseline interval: 29.5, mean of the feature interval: 29.2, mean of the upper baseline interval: 29.2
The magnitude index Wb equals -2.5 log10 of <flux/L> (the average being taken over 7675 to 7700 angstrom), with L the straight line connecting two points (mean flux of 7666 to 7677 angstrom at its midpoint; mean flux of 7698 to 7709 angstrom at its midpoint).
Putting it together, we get 0.00 mag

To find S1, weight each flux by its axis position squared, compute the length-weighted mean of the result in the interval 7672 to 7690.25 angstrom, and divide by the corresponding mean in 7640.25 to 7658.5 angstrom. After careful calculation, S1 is 1.01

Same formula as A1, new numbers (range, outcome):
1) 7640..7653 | 29.2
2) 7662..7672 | 29.3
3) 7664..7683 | 29.2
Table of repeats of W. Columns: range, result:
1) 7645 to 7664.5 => 29.3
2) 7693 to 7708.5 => 29.1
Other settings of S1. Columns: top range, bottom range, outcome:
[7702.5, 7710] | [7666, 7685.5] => 1.00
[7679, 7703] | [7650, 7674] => 1.00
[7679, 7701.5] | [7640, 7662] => 1.01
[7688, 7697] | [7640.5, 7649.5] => 1.01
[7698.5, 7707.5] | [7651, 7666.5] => 1.00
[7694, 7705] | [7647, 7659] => 1.01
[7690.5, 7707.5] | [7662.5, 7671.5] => 1.00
